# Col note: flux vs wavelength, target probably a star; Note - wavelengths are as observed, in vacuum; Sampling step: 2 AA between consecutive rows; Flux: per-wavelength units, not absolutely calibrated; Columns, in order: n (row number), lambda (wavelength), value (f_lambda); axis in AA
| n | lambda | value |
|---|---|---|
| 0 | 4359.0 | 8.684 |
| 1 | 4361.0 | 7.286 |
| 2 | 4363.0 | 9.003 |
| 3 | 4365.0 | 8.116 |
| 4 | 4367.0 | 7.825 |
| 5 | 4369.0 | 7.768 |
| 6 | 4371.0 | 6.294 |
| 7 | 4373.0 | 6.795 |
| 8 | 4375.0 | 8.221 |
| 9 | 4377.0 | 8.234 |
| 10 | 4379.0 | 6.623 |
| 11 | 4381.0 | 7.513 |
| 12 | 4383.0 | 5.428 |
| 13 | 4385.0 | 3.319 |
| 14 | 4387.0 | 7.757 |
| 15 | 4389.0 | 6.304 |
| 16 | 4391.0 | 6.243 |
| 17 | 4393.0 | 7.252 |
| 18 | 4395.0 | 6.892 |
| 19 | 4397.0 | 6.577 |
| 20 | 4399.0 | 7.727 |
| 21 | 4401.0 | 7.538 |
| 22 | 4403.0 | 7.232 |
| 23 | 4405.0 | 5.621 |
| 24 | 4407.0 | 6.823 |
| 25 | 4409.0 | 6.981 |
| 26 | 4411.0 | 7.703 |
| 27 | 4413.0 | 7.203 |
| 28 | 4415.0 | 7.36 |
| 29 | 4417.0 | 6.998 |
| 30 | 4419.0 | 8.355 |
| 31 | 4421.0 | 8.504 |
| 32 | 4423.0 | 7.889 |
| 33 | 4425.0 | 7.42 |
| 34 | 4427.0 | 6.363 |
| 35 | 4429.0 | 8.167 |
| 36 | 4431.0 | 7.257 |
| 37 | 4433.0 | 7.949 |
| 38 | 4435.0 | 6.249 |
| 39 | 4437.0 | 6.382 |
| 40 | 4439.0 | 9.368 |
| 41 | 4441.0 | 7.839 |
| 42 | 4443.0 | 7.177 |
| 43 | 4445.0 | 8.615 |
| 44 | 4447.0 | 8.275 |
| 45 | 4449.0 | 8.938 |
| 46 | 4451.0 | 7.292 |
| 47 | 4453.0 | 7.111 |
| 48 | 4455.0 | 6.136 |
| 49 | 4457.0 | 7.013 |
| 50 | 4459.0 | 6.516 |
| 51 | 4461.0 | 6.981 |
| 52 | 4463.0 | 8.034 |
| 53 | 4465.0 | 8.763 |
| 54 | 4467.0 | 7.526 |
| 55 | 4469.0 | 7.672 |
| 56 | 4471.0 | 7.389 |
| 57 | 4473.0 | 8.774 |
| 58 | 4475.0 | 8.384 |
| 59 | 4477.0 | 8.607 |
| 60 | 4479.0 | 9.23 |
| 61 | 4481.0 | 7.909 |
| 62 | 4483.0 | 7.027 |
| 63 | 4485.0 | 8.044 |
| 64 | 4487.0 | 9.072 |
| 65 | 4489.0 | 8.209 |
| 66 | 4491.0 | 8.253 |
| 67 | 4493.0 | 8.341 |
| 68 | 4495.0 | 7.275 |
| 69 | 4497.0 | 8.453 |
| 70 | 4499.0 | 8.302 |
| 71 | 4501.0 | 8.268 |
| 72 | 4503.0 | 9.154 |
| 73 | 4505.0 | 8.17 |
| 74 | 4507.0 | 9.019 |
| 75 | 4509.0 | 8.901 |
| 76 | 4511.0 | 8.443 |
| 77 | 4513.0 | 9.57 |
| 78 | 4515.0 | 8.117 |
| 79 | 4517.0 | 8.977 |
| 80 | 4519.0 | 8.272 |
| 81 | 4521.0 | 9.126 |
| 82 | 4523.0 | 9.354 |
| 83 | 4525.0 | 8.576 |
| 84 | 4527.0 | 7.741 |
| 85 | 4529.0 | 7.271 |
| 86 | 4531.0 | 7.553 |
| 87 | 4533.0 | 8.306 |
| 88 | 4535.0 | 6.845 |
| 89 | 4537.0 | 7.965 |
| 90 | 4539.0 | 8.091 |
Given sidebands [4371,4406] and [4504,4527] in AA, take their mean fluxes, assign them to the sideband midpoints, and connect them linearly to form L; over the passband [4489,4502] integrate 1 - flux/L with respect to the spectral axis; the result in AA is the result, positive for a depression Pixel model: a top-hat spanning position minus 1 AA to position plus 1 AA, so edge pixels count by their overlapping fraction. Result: 0.4 AA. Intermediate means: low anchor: 6.77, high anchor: 8.73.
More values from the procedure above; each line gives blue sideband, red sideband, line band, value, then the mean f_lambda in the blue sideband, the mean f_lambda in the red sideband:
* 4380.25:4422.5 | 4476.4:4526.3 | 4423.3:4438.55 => 0.3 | 6.93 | 8.5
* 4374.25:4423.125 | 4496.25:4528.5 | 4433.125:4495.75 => 1.1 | 7.03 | 8.63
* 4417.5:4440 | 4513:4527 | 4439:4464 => 1.0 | 7.61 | 8.73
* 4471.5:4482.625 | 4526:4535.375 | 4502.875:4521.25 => -2.0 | 8.44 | 7.59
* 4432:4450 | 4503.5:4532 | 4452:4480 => 1.2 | 7.87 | 8.52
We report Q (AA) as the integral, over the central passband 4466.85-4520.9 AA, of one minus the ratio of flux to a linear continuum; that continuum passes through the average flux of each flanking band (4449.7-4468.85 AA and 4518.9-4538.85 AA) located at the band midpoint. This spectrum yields -4.7 AA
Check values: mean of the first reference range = 7.31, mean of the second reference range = 8.09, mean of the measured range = 8.37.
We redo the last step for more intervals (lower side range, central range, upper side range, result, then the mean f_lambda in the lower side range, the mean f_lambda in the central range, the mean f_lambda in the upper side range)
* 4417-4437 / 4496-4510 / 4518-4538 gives -1.2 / 7.48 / 8.61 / 8.1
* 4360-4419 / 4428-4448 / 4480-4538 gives -0.4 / 7.08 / 7.73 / 8.29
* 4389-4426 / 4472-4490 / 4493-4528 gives -0.4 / 7.21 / 8.36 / 8.57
